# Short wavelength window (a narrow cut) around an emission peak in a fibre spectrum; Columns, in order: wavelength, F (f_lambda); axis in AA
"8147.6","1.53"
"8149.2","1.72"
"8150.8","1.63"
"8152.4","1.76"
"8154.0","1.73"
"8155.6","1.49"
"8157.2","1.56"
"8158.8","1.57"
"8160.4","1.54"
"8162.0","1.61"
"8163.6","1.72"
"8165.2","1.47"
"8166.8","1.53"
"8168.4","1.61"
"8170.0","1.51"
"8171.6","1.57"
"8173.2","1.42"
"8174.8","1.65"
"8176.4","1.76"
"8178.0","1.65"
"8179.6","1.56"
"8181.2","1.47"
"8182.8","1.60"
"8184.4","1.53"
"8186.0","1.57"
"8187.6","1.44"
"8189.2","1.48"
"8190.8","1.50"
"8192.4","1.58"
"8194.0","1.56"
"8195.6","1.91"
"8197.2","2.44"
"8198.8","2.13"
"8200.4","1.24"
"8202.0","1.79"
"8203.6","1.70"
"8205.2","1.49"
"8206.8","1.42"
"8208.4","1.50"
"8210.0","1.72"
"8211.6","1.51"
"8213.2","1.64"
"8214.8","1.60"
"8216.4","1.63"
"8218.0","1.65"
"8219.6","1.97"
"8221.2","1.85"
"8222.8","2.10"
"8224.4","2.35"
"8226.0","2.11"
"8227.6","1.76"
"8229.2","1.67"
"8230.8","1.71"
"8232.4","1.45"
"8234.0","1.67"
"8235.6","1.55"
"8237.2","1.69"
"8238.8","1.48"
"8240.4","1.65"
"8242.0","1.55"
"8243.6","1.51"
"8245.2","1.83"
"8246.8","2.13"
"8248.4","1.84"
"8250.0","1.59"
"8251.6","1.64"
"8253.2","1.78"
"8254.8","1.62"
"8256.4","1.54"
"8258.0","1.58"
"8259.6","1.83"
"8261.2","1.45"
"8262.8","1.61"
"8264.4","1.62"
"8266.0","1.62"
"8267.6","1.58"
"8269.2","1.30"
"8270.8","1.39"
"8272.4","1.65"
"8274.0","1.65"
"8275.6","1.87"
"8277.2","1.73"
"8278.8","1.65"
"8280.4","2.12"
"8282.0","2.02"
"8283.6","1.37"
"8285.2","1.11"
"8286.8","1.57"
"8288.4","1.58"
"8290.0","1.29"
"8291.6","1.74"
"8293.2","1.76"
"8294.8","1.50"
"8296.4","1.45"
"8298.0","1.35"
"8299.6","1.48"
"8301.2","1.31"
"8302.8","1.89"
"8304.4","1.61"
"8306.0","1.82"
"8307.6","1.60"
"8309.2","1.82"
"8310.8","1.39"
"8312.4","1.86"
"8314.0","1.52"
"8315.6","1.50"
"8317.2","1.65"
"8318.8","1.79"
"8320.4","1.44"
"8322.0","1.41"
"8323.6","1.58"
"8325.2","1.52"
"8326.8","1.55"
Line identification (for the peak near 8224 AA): [N II] 6583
